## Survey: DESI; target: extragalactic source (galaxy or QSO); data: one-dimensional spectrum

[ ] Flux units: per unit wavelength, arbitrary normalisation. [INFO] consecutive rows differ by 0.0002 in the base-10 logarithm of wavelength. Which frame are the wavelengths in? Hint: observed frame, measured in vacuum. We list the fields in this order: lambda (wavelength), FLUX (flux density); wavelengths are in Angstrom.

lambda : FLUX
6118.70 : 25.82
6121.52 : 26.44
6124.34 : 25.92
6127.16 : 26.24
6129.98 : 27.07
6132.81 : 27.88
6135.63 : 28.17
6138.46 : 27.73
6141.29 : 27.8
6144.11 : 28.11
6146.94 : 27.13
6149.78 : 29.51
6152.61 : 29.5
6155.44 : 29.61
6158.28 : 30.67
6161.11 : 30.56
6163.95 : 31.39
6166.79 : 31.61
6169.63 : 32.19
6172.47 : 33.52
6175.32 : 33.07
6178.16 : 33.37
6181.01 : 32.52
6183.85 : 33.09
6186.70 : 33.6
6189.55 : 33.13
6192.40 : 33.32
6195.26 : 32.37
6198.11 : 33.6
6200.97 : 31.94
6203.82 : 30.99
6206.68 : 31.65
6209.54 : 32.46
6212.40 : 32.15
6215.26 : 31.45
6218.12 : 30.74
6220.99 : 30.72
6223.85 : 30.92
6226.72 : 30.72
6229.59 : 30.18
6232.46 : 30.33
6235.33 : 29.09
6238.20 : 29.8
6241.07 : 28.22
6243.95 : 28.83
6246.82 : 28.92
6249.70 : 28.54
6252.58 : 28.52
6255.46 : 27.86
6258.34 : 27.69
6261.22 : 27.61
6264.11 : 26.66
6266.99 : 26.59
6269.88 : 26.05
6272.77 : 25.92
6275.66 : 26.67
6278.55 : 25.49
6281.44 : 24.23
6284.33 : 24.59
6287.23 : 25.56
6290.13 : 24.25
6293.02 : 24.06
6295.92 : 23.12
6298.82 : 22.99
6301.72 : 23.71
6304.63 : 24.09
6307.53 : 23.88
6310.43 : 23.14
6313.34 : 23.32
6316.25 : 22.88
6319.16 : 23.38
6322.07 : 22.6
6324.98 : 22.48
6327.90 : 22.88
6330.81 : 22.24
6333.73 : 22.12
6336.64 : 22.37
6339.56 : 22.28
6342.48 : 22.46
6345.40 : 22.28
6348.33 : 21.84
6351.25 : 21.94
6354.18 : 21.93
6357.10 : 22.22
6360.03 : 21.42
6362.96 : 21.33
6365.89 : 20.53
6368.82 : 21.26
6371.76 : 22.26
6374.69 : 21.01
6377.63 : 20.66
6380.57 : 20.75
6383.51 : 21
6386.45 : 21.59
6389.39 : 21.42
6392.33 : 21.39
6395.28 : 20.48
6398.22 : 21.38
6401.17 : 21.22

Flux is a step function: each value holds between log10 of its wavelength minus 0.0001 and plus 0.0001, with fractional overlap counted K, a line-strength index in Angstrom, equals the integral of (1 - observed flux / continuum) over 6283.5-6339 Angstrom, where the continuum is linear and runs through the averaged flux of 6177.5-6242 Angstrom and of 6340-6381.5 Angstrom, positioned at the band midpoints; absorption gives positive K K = 3.4 Angstrom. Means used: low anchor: 31.6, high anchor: 21.6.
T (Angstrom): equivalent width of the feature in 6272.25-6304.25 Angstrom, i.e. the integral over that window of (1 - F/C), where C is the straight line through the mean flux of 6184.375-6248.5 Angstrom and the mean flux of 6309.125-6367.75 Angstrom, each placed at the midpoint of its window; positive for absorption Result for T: 1.72 Angstrom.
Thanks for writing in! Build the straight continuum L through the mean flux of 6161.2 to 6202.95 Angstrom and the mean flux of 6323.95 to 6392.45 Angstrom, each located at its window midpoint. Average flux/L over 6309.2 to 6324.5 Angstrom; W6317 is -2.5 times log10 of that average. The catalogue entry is 0.06 mag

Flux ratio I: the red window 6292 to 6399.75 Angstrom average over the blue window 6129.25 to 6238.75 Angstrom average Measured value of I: 0.72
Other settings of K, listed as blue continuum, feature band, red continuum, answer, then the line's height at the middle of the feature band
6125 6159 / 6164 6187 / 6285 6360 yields -4.68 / 27.2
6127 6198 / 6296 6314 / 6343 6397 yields 0.60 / 24.3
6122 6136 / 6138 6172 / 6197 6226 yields -1.66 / 28.4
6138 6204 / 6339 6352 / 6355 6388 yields 0.25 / 22.6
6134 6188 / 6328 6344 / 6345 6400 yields 0.45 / 23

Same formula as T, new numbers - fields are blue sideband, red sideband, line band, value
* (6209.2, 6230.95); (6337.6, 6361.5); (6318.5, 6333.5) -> 0.7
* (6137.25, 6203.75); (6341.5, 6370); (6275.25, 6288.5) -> 0.2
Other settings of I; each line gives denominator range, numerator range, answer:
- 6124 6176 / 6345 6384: 0.73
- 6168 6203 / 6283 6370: 0.69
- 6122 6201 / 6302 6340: 0.75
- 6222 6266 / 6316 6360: 0.77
